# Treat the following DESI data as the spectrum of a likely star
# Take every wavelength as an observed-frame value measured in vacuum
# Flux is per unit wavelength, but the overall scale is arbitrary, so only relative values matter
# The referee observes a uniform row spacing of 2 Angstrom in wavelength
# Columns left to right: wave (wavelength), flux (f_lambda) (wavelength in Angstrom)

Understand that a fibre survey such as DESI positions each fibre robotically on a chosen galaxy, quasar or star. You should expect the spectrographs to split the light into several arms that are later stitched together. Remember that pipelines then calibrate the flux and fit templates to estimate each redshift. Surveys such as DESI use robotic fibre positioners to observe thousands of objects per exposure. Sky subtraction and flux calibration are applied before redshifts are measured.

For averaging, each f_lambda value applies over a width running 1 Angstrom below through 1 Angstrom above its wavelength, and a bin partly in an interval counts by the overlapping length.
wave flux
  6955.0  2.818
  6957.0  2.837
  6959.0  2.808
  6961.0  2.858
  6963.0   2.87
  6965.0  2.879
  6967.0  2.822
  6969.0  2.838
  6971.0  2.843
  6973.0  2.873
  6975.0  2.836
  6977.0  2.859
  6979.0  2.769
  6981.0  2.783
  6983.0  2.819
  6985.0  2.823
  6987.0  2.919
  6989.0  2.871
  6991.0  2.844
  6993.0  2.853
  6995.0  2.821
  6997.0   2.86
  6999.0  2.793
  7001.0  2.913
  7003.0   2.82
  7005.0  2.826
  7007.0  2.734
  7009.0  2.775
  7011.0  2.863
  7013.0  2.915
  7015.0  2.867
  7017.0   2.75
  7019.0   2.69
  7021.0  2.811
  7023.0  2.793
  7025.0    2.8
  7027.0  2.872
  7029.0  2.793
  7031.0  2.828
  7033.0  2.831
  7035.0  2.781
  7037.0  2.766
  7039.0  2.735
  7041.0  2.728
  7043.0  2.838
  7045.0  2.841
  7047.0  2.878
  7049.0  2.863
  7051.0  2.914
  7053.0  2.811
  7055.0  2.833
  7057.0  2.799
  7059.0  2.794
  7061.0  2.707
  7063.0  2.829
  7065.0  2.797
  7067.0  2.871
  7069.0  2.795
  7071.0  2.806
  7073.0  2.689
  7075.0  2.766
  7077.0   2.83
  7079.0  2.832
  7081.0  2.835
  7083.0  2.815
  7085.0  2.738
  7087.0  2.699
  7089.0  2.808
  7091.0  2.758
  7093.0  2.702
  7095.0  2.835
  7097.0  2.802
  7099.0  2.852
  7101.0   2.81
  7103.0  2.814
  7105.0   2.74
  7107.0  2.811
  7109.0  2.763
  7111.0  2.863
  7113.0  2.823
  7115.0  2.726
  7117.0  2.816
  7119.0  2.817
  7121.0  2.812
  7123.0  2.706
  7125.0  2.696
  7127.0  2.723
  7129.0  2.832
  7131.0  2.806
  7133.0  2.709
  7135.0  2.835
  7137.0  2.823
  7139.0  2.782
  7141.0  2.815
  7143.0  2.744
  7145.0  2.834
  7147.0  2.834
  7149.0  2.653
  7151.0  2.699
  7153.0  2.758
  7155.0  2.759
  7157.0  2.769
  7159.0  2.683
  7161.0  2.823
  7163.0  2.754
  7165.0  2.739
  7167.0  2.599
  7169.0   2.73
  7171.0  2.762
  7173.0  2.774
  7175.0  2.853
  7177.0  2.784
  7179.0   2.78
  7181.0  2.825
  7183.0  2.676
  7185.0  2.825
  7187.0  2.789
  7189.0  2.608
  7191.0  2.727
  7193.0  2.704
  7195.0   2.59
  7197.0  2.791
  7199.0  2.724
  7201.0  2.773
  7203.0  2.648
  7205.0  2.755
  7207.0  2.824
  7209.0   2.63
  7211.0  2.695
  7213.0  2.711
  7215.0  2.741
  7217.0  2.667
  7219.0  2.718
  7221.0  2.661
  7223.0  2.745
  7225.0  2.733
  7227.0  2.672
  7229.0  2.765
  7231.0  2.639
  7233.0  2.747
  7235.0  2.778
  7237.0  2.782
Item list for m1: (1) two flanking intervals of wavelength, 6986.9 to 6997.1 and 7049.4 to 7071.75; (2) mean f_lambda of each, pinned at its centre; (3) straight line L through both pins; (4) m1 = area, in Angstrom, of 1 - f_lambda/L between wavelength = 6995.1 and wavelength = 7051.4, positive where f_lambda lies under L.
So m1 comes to 0.43 Angstrom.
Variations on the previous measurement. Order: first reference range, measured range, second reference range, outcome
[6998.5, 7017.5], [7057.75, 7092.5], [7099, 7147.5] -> 0.3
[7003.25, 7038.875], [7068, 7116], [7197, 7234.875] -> -0.3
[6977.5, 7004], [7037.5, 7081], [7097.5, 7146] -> 0.1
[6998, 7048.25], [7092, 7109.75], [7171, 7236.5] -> -0.1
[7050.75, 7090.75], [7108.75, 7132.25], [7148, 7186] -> -0.1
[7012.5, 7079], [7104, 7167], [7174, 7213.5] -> -0.1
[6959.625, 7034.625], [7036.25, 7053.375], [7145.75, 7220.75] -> -0.1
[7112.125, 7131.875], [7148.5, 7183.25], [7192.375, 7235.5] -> 0.0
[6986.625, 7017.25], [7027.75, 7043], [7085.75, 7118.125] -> 0.2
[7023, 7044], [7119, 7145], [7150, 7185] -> -0.1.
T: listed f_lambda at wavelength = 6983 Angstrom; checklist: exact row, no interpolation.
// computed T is 2.819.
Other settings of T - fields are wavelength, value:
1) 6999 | 2.793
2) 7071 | 2.806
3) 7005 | 2.826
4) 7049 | 2.863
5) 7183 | 2.676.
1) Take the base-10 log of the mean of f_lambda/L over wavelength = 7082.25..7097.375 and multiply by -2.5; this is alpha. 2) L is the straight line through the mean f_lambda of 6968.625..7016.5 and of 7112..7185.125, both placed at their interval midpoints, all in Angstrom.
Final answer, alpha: 0.01 mag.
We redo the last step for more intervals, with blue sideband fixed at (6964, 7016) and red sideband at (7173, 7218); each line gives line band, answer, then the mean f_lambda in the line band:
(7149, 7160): 0.01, 2.73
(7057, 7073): 0.00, 2.79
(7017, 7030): 0.01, 2.79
